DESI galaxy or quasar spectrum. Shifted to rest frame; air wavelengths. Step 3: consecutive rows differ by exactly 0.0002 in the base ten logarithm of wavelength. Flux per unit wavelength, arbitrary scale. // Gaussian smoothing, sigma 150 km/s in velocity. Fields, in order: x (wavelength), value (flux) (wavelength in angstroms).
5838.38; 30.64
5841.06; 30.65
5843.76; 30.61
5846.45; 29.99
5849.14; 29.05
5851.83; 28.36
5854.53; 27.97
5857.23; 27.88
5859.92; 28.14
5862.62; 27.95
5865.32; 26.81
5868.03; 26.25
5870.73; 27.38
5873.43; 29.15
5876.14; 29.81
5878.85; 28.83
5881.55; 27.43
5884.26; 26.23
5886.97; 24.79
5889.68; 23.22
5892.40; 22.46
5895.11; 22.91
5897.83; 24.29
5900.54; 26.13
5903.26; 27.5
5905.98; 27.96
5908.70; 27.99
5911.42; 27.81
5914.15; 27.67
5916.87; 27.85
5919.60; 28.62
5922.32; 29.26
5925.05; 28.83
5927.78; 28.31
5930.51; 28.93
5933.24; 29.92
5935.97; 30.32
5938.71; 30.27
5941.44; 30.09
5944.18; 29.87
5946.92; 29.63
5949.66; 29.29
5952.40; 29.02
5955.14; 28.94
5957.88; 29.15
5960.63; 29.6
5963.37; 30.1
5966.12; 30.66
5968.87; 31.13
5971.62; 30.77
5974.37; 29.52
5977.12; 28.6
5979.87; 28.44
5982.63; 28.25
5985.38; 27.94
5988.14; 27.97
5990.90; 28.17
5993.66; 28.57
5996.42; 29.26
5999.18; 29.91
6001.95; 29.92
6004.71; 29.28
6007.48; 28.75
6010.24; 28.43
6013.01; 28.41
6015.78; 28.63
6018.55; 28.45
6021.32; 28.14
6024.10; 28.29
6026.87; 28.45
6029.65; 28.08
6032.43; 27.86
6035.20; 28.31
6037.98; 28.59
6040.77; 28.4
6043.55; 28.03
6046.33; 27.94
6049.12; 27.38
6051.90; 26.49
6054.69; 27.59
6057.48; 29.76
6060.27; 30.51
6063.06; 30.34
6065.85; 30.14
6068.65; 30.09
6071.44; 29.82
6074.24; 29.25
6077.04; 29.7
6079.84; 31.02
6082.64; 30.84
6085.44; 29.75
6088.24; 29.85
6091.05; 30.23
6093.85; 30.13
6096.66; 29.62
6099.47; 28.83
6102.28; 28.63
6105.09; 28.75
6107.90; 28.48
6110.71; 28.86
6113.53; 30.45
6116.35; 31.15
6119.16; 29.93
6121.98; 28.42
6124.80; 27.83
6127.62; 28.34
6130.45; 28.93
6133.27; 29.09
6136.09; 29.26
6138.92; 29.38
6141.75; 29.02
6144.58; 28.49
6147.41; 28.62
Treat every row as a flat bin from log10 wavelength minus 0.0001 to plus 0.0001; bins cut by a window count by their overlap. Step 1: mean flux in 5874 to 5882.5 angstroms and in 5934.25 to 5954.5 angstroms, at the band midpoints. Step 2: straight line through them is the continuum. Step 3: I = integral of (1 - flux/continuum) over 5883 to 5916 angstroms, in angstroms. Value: 3.8 angstroms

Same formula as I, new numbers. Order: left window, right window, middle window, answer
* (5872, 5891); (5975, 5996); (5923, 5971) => -3.0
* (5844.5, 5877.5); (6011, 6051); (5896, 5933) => 0.6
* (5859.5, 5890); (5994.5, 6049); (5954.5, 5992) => -1.5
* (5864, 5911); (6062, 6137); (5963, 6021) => -2.3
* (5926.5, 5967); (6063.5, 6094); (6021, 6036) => 0.9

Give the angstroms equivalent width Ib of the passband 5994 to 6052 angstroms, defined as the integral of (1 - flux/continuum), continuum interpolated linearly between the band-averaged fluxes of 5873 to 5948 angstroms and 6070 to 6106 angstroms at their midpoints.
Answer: 1.0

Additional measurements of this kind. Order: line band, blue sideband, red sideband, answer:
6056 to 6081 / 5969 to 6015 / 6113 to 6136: -0.81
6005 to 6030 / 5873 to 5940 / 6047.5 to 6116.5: 0.23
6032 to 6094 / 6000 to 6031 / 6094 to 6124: -0.51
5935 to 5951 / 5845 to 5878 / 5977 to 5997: -0.90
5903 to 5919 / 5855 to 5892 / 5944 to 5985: 0.13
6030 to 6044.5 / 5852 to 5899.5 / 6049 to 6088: 0.42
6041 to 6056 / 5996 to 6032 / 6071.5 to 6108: 0.82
